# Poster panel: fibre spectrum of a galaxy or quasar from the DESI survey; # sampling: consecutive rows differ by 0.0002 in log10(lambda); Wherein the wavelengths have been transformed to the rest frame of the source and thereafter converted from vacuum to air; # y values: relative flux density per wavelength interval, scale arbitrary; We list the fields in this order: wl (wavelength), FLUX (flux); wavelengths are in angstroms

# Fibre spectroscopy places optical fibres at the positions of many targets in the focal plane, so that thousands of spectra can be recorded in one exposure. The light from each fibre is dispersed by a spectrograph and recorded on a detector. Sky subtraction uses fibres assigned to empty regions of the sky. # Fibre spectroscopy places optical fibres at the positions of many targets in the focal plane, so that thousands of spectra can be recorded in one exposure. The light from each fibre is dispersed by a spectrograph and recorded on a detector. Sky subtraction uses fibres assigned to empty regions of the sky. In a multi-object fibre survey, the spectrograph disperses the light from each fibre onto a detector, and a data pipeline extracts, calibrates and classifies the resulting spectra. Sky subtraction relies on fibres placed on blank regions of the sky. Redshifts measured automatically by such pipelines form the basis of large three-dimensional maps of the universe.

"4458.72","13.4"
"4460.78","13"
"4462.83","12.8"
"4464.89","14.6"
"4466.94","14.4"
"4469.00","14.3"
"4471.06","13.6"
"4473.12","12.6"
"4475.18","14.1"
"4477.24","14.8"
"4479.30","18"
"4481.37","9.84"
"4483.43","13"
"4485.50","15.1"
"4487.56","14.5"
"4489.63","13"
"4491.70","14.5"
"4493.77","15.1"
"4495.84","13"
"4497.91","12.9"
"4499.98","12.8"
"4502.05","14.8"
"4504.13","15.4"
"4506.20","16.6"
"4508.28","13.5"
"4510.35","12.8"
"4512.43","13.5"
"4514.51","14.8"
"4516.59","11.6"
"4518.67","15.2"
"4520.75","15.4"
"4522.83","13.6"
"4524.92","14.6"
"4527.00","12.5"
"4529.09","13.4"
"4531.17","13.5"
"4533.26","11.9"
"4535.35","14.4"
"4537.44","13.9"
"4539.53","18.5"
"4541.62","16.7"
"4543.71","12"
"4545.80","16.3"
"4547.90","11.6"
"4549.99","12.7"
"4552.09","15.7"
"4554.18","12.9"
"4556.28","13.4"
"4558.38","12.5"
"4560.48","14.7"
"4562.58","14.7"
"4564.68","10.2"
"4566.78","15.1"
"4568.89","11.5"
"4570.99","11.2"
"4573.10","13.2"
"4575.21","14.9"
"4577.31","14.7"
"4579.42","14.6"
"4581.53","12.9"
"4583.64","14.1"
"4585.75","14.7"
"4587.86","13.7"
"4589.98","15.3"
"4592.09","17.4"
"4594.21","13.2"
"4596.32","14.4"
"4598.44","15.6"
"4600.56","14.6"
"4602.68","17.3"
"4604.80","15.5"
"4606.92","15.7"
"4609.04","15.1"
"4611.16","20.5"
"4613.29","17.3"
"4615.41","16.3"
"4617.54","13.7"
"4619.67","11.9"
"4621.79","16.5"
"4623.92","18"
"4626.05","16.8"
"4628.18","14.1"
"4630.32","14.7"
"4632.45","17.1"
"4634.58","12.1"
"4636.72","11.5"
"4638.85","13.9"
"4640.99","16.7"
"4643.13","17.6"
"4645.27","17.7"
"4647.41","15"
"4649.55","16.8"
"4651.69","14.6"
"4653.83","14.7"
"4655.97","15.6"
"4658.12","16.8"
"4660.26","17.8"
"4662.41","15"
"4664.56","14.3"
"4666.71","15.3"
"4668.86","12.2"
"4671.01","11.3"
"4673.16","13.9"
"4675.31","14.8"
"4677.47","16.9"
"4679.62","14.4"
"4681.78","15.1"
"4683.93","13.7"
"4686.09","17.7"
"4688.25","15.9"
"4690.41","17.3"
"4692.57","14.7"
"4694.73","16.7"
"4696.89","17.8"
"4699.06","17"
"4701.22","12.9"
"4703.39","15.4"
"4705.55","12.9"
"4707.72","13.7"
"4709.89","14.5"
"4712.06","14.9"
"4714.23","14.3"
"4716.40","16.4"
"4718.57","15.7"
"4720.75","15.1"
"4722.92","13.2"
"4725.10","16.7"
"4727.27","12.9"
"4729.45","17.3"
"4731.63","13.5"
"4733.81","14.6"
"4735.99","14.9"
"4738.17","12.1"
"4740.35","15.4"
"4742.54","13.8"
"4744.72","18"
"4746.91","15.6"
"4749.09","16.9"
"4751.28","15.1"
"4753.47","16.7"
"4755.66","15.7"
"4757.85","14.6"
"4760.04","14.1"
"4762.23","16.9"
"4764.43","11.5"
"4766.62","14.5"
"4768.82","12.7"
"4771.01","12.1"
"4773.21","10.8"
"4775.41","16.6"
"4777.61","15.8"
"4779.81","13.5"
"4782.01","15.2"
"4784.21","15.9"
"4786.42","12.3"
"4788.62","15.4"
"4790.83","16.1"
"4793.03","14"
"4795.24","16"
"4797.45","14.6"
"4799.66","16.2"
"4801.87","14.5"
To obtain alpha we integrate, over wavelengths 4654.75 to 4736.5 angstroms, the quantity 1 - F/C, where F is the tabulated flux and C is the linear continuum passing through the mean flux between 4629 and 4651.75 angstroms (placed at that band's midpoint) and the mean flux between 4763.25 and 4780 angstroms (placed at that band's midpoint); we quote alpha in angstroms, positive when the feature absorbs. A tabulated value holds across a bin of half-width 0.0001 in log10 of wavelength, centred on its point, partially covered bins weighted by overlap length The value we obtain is -3.3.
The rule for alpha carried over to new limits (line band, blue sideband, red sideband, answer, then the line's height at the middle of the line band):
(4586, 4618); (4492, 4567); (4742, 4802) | -3.4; 14.2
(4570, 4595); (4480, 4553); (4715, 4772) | 0.1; 14.2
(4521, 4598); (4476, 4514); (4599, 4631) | 5.6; 15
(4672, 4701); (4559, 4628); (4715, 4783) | -1.9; 14.8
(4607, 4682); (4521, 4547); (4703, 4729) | -4.1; 14.5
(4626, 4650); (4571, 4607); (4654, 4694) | -0.4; 15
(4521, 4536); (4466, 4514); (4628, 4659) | 0.9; 14.3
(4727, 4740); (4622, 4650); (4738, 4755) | 1.0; 15.6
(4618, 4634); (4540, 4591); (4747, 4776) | -1.6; 14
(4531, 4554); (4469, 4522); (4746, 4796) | -0.2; 14.1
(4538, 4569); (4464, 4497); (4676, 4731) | 1.0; 14.4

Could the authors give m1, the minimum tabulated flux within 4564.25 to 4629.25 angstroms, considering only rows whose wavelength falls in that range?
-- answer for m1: 10.2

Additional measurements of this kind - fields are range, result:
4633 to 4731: 11.3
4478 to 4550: 9.84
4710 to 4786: 10.8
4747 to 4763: 14.1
